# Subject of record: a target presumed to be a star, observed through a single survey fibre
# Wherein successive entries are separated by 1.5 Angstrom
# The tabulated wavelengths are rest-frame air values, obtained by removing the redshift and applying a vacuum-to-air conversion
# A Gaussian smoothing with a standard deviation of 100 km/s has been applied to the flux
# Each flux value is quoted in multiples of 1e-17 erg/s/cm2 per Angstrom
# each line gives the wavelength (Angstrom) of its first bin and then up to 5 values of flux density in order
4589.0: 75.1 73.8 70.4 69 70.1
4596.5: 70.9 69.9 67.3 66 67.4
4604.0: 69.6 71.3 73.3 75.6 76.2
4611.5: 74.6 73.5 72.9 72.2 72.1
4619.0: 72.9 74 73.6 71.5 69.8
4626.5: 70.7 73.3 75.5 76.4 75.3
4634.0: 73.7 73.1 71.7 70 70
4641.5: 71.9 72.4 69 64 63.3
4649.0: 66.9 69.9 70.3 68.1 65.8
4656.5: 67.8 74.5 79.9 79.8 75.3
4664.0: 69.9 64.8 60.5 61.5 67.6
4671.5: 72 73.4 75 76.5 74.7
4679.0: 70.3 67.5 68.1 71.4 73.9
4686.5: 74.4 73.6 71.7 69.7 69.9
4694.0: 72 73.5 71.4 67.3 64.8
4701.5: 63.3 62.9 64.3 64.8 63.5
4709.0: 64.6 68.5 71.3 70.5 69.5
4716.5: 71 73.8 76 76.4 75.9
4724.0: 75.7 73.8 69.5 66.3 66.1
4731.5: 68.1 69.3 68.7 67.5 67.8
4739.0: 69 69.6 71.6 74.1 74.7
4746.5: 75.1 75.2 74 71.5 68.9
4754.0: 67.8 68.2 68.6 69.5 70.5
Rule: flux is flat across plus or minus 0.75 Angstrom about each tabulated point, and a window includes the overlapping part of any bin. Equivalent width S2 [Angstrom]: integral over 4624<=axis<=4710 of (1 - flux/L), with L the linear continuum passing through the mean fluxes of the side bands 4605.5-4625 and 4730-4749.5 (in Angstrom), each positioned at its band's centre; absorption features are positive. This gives 2.6 Angstrom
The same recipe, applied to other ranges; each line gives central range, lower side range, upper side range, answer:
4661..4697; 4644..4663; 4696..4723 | -0.7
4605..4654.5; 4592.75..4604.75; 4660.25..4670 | -2.2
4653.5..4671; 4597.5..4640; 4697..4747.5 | 0.3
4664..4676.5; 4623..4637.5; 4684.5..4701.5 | 0.5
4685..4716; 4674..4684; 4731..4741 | 0.8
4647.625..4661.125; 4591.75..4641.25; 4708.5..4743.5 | 0.1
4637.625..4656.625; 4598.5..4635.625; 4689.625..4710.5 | 0.6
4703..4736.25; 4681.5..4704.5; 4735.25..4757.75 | 0.3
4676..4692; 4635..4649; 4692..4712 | -0.9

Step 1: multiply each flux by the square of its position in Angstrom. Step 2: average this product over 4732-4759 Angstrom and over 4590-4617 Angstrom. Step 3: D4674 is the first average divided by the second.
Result 1.1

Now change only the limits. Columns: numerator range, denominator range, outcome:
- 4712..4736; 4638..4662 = 1.05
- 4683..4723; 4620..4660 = 1.01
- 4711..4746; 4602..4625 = 1.03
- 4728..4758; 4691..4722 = 1.03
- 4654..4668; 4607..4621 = 0.98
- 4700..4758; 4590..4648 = 1.02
